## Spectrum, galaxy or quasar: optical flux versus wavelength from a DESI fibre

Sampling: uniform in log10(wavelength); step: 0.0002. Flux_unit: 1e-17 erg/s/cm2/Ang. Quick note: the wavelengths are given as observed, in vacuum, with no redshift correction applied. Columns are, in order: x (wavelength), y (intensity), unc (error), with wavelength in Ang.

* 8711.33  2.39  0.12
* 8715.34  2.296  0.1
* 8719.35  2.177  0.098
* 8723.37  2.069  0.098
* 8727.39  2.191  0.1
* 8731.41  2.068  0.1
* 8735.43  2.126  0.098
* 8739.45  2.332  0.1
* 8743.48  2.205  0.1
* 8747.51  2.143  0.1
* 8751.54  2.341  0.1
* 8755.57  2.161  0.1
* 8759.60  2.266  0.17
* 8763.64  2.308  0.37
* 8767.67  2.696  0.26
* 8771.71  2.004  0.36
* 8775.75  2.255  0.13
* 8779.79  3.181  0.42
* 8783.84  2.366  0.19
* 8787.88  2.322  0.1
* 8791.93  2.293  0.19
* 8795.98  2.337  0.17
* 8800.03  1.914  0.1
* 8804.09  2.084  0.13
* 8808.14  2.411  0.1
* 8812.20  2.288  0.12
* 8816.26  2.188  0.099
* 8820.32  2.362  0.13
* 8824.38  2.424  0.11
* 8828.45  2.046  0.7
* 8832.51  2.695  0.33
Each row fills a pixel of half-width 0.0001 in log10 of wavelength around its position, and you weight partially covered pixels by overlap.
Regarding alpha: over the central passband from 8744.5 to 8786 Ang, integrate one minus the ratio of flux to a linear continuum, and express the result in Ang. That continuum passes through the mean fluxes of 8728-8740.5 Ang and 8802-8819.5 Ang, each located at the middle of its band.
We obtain -3.2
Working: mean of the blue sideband 2.17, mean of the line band 2.37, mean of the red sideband 2.25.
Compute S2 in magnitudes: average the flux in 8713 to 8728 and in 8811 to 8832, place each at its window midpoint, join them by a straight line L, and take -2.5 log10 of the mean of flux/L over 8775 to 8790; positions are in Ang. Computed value -0.14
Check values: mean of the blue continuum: 2.19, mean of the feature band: 2.55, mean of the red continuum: 2.29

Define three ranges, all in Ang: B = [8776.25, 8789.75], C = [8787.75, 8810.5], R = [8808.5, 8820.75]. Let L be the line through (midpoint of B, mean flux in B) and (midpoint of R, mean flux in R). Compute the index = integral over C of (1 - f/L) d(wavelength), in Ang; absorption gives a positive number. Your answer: 2.0 Ang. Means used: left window 2.59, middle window 2.22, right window 2.29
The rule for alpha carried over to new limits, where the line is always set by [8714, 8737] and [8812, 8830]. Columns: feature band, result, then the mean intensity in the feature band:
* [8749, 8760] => -0.3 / 2.25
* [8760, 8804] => -2.7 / 2.35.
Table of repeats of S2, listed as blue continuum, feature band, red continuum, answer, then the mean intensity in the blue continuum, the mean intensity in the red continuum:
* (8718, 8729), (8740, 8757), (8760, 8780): 0.03 mag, 2.14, 2.41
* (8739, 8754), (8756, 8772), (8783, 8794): -0.03 mag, 2.24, 2.32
